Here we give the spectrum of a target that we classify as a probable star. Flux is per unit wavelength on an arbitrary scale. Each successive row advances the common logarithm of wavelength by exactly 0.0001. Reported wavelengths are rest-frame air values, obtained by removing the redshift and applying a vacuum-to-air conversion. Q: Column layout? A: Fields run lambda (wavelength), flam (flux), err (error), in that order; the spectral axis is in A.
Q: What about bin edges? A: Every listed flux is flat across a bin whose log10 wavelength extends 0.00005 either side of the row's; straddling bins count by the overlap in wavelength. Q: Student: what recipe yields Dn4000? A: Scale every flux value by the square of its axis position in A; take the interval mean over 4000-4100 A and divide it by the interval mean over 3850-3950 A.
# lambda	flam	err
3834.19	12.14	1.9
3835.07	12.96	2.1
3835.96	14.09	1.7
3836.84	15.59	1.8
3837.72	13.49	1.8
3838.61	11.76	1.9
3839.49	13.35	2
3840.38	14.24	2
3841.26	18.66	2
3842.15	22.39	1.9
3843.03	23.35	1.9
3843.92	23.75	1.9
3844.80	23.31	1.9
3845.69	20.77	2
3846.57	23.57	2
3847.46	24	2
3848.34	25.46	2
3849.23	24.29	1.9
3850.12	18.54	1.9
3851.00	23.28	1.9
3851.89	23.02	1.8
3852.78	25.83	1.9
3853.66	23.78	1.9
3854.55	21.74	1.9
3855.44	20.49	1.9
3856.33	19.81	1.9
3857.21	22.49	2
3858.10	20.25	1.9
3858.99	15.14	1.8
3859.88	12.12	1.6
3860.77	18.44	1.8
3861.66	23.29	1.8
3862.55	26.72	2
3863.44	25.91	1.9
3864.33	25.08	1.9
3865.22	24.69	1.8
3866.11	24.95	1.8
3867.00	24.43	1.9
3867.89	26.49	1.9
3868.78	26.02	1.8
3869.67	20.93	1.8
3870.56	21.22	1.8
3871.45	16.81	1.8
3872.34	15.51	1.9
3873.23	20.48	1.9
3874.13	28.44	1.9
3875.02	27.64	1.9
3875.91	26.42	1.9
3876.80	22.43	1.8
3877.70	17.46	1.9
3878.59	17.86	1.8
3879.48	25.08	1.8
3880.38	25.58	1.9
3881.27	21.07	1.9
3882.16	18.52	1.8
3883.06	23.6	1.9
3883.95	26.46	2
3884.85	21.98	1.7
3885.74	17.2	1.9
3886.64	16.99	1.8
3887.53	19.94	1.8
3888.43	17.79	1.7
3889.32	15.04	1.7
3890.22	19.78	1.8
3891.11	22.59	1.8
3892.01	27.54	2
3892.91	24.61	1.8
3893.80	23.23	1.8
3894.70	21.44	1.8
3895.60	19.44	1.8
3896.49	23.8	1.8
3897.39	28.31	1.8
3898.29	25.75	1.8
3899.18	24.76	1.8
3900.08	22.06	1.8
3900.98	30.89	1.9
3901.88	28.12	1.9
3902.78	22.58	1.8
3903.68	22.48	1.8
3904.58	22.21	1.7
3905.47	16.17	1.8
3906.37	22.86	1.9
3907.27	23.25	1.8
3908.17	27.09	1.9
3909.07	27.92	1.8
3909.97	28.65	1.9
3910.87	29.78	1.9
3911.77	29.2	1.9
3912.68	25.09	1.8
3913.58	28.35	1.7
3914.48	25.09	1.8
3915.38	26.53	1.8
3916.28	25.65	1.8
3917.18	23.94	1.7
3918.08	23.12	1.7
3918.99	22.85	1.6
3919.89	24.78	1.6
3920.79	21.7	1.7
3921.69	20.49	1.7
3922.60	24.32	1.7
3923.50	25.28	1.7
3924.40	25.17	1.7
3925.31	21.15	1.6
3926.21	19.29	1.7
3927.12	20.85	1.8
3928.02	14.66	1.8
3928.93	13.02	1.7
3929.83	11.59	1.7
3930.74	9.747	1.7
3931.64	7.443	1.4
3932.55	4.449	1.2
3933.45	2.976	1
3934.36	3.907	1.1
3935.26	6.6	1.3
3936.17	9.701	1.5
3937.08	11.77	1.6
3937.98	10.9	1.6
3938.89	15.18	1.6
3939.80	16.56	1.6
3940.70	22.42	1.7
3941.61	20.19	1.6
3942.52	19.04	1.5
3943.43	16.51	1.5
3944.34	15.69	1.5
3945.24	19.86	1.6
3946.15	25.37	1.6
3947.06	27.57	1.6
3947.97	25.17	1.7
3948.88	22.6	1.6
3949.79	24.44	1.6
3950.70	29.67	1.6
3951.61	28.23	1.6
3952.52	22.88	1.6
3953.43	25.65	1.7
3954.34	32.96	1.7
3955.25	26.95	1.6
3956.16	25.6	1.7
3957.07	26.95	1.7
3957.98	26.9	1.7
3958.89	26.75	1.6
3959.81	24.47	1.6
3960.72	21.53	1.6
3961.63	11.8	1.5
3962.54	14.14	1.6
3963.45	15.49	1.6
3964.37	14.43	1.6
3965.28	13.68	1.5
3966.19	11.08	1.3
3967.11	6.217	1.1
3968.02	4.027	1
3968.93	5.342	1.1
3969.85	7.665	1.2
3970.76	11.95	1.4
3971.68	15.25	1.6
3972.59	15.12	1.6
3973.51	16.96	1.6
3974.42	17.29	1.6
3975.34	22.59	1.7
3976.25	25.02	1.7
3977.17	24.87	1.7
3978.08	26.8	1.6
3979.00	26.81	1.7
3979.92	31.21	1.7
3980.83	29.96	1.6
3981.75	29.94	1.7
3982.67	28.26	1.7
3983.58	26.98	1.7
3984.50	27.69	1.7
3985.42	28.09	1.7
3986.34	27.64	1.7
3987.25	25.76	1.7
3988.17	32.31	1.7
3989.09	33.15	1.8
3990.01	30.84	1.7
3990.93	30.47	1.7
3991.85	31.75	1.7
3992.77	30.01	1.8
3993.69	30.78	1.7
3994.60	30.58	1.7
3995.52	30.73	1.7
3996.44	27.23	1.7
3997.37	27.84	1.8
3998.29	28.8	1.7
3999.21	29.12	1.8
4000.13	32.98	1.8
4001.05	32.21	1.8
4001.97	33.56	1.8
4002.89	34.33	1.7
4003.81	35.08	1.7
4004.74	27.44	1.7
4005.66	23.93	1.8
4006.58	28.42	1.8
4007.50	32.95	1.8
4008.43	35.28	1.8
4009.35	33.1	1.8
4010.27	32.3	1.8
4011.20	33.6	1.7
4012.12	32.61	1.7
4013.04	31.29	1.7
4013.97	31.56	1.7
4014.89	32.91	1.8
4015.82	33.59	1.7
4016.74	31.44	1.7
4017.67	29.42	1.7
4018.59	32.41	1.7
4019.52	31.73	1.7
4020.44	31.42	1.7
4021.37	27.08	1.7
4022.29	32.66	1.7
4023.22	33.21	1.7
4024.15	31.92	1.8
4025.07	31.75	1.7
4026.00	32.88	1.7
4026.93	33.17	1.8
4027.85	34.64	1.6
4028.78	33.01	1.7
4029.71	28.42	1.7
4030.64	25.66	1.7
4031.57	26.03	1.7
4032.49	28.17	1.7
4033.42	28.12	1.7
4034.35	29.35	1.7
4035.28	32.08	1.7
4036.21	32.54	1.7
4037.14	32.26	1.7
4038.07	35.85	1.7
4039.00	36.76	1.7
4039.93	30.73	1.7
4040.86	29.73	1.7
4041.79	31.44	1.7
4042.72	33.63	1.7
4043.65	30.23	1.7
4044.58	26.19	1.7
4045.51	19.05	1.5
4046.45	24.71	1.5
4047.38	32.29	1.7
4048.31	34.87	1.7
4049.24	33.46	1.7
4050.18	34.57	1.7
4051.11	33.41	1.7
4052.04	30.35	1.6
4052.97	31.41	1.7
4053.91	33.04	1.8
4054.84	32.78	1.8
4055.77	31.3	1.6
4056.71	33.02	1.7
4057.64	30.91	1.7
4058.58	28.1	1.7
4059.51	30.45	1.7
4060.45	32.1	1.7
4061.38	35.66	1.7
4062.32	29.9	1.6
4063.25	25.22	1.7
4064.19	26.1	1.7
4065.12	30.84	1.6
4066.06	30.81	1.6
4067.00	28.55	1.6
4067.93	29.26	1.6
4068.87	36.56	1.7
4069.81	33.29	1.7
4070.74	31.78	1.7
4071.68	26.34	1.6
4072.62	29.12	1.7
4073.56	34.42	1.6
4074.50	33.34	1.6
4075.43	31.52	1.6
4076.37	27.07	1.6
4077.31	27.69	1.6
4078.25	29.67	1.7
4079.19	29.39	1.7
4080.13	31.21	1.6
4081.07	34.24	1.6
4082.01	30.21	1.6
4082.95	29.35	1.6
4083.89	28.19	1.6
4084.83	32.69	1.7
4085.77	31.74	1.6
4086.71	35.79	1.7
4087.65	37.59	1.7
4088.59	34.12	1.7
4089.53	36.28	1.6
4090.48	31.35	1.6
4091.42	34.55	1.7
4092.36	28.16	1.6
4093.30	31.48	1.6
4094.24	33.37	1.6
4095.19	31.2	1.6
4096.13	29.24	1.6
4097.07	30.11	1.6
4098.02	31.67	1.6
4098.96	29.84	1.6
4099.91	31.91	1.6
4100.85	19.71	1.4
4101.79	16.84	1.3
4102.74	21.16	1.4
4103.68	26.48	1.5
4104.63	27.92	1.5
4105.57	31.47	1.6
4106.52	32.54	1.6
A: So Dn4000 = 1.59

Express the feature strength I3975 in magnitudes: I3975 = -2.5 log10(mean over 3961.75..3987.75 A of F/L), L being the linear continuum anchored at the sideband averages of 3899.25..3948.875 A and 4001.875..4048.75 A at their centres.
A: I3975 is 0.30 mag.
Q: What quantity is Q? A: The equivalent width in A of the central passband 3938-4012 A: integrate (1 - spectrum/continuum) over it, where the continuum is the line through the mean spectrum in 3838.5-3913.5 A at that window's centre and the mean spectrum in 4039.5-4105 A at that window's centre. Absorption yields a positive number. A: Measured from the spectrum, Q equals 6.0 A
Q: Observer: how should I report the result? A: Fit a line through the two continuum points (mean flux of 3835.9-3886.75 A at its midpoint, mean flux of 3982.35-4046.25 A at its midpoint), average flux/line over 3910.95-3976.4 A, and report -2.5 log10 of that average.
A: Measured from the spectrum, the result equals 0.36 mag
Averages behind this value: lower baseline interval 21.4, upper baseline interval 30.7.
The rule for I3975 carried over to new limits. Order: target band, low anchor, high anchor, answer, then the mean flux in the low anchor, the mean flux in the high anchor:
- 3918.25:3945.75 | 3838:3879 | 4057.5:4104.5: 0.46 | 21.6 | 30.3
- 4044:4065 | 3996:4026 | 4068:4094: 0.04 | 31.4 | 31.7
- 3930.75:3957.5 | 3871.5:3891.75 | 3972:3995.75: 0.32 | 21.2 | 27.3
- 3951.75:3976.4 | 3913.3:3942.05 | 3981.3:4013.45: 0.30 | 17.4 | 30.5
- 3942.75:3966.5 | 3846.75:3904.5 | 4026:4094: 0.18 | 22.5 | 31.1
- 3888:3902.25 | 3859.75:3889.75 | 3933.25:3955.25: -0.11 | 21.9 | 19.4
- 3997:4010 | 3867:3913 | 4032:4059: -0.08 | 23.1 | 31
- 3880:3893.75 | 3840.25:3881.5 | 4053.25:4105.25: 0.10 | 22.3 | 30.5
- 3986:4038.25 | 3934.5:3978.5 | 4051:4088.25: -0.25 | 18.8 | 31.1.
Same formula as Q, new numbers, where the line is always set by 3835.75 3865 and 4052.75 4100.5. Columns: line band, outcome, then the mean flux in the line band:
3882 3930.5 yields 0.81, 22.8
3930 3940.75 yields 6.52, 9.72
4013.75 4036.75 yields -1.76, 31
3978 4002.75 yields -2.37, 29.8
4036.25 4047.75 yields -0.28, 30.3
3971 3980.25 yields 1.64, 21.8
